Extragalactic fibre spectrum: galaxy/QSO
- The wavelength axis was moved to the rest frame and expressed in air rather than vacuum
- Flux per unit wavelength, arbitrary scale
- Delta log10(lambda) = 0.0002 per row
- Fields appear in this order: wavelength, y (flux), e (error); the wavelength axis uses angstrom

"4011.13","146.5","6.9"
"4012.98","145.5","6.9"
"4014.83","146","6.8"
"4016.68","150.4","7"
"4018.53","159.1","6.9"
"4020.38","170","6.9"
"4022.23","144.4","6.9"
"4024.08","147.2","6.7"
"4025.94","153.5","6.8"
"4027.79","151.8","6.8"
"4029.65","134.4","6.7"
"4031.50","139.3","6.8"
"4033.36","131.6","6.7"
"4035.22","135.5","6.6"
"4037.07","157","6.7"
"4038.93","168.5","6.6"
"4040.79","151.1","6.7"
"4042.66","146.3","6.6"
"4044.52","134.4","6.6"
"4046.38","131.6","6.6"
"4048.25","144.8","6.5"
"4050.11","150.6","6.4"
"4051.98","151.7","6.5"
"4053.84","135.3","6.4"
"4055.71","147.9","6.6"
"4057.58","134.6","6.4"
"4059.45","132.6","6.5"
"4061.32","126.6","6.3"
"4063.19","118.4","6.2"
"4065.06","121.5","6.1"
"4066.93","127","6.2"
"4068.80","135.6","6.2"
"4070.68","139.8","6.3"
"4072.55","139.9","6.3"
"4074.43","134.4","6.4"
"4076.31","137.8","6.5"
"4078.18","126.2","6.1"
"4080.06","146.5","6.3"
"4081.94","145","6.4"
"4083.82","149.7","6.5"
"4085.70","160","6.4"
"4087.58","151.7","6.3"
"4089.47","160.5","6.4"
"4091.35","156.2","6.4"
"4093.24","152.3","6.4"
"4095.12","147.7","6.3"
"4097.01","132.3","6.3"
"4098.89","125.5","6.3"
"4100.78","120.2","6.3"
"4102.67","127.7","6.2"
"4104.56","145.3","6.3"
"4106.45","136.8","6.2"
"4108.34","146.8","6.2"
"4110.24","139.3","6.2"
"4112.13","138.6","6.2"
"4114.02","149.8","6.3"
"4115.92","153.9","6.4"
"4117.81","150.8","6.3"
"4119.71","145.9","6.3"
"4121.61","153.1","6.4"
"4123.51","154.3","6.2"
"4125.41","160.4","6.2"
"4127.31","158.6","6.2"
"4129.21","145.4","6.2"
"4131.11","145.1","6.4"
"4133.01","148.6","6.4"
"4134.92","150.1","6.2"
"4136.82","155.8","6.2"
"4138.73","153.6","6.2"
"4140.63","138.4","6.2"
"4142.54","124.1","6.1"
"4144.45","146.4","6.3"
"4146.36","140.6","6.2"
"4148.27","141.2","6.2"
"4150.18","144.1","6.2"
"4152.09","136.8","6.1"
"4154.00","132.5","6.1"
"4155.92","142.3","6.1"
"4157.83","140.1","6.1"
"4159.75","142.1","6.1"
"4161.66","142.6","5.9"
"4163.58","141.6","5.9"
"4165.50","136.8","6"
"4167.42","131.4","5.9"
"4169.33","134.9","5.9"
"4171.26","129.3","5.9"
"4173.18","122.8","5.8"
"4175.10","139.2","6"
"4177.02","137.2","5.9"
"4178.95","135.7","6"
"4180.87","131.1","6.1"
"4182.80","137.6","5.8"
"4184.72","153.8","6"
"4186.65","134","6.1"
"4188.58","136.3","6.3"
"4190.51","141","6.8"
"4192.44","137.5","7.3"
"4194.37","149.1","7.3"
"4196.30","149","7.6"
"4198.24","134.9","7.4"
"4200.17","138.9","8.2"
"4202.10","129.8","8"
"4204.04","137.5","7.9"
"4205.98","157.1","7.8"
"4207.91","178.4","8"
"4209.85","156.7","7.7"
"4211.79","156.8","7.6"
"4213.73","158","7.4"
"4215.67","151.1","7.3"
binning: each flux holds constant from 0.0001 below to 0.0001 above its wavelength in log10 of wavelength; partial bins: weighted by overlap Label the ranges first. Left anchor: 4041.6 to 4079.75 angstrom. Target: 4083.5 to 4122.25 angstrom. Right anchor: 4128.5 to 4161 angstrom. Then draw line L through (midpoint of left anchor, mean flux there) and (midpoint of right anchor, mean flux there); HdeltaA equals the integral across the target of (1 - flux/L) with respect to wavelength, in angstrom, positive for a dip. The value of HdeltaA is -1.5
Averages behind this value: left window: 136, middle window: 145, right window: 143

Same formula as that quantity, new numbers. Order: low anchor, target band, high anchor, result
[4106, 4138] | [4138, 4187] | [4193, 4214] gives 3.66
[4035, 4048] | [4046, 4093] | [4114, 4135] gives 2.49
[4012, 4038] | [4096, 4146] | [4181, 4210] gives 0.51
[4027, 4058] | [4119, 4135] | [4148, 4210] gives -1.10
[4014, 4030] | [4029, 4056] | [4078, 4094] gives 1.28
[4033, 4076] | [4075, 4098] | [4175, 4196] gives -1.27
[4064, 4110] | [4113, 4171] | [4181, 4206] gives -1.75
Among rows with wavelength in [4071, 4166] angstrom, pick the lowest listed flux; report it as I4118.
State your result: 120.2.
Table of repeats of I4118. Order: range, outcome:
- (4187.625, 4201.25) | 134.9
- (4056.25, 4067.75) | 118.4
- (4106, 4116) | 136.8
